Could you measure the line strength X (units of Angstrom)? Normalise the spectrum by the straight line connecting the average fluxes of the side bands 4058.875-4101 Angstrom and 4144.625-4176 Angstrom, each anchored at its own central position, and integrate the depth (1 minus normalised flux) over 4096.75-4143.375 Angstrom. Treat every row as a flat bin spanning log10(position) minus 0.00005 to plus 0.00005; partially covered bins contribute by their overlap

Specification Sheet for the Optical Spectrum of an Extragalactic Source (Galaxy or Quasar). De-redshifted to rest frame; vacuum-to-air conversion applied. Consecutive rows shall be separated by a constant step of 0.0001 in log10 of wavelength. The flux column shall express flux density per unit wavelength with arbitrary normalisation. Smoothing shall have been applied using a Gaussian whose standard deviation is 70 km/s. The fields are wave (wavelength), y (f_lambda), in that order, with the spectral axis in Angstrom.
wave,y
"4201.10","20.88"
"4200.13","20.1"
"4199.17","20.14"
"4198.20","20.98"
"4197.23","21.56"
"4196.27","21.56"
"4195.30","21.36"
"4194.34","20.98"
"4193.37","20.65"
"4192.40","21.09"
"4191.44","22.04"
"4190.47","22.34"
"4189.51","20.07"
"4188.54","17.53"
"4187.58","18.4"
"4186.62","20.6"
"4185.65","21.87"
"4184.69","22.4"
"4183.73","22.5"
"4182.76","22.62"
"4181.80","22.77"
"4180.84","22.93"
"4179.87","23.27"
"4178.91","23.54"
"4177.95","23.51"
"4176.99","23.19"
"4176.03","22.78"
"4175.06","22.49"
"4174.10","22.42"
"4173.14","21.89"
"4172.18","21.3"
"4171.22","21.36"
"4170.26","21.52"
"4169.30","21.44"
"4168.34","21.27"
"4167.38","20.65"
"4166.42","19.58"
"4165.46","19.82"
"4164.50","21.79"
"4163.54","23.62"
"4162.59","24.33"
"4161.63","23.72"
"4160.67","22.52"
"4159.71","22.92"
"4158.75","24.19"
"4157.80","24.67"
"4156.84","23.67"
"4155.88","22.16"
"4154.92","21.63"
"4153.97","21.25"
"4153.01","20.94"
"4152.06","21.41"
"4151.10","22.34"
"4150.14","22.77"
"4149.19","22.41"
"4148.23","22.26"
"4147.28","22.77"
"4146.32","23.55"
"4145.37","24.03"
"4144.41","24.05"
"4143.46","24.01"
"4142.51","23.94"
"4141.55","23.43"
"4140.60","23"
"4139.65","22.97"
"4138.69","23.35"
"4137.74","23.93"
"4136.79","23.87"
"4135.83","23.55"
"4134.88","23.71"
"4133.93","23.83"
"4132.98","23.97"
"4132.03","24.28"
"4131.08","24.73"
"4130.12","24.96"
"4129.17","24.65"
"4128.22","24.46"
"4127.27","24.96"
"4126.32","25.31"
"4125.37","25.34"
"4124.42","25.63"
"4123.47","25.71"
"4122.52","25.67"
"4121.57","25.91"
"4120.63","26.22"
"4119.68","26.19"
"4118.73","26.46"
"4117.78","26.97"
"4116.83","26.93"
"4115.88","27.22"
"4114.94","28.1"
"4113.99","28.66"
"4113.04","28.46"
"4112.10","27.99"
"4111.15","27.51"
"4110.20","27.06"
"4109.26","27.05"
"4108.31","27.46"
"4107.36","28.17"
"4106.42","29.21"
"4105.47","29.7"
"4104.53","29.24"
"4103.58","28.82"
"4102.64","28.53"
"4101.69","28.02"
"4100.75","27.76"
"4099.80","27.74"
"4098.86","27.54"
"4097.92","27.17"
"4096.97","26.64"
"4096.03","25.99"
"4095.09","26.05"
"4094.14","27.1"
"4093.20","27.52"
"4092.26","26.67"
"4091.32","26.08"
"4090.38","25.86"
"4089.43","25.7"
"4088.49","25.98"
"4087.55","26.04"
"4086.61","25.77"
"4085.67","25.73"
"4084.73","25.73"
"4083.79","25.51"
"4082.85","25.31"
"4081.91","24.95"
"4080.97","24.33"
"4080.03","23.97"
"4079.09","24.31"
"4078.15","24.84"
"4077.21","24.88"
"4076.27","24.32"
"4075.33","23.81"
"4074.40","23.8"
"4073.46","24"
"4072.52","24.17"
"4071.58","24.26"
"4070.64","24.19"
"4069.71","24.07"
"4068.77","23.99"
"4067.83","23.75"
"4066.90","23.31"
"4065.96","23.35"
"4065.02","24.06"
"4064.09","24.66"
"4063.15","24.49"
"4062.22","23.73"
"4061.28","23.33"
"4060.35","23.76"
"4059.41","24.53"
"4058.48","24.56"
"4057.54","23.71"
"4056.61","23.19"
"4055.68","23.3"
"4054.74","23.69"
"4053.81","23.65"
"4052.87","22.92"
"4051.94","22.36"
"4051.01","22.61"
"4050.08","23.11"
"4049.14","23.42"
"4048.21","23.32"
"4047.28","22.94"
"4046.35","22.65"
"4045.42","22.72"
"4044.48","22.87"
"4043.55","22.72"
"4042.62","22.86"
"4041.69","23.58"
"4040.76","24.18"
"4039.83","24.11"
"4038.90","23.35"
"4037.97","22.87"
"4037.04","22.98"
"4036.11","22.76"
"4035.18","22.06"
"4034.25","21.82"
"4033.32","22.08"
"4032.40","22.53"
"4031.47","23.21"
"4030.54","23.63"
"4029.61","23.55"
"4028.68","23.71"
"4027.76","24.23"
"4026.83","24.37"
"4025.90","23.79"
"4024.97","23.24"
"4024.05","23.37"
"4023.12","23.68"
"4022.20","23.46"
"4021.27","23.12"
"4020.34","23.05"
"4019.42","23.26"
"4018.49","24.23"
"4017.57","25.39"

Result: -4.7 Angstrom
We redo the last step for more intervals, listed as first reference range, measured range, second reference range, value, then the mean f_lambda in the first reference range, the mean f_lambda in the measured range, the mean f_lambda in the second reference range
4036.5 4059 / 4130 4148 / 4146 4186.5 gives -0.9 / 23.2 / 23.7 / 22.4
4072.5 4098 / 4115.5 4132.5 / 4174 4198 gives -1.1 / 25.4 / 25.6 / 21.8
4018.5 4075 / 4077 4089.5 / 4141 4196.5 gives -1.2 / 23.4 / 25.2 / 22.2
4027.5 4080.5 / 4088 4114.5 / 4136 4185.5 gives -5.0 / 23.5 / 27.5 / 22.6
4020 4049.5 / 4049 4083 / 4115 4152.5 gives -0.5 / 23.2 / 23.9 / 24.4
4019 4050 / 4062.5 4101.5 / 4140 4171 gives -4.0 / 23.2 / 25.3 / 22.5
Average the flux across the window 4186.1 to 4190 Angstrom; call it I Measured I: 19.2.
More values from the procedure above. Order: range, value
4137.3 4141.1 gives 23.3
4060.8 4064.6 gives 24.1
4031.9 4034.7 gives 22.2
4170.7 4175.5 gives 21.9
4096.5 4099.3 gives 27.1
